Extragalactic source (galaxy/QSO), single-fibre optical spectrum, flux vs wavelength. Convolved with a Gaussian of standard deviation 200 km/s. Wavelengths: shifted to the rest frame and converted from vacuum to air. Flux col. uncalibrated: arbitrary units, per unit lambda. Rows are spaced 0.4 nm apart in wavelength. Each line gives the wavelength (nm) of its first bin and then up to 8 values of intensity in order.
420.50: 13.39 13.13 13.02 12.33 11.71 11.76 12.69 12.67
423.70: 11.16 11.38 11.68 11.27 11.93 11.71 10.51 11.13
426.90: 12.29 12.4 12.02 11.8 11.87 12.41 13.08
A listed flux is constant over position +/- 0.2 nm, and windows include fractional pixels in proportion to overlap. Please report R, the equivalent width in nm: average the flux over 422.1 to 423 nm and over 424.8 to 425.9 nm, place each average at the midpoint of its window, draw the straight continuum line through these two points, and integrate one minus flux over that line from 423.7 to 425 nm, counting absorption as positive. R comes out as 0.04 nm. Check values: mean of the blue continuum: 12.1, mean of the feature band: 11.4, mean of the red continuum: 11.7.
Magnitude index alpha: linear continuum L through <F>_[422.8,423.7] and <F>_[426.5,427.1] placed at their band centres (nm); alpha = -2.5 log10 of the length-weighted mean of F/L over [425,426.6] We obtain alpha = 0.07 mag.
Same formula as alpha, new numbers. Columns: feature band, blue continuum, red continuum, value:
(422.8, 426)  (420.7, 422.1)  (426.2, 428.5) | 0.05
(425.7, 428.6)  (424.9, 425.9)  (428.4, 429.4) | 0.03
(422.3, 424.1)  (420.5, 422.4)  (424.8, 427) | 0.01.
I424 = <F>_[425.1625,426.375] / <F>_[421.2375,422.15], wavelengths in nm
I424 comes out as 0.92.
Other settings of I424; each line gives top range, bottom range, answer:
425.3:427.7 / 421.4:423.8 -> 0.96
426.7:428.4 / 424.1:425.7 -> 1.04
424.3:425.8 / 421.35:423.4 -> 0.95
